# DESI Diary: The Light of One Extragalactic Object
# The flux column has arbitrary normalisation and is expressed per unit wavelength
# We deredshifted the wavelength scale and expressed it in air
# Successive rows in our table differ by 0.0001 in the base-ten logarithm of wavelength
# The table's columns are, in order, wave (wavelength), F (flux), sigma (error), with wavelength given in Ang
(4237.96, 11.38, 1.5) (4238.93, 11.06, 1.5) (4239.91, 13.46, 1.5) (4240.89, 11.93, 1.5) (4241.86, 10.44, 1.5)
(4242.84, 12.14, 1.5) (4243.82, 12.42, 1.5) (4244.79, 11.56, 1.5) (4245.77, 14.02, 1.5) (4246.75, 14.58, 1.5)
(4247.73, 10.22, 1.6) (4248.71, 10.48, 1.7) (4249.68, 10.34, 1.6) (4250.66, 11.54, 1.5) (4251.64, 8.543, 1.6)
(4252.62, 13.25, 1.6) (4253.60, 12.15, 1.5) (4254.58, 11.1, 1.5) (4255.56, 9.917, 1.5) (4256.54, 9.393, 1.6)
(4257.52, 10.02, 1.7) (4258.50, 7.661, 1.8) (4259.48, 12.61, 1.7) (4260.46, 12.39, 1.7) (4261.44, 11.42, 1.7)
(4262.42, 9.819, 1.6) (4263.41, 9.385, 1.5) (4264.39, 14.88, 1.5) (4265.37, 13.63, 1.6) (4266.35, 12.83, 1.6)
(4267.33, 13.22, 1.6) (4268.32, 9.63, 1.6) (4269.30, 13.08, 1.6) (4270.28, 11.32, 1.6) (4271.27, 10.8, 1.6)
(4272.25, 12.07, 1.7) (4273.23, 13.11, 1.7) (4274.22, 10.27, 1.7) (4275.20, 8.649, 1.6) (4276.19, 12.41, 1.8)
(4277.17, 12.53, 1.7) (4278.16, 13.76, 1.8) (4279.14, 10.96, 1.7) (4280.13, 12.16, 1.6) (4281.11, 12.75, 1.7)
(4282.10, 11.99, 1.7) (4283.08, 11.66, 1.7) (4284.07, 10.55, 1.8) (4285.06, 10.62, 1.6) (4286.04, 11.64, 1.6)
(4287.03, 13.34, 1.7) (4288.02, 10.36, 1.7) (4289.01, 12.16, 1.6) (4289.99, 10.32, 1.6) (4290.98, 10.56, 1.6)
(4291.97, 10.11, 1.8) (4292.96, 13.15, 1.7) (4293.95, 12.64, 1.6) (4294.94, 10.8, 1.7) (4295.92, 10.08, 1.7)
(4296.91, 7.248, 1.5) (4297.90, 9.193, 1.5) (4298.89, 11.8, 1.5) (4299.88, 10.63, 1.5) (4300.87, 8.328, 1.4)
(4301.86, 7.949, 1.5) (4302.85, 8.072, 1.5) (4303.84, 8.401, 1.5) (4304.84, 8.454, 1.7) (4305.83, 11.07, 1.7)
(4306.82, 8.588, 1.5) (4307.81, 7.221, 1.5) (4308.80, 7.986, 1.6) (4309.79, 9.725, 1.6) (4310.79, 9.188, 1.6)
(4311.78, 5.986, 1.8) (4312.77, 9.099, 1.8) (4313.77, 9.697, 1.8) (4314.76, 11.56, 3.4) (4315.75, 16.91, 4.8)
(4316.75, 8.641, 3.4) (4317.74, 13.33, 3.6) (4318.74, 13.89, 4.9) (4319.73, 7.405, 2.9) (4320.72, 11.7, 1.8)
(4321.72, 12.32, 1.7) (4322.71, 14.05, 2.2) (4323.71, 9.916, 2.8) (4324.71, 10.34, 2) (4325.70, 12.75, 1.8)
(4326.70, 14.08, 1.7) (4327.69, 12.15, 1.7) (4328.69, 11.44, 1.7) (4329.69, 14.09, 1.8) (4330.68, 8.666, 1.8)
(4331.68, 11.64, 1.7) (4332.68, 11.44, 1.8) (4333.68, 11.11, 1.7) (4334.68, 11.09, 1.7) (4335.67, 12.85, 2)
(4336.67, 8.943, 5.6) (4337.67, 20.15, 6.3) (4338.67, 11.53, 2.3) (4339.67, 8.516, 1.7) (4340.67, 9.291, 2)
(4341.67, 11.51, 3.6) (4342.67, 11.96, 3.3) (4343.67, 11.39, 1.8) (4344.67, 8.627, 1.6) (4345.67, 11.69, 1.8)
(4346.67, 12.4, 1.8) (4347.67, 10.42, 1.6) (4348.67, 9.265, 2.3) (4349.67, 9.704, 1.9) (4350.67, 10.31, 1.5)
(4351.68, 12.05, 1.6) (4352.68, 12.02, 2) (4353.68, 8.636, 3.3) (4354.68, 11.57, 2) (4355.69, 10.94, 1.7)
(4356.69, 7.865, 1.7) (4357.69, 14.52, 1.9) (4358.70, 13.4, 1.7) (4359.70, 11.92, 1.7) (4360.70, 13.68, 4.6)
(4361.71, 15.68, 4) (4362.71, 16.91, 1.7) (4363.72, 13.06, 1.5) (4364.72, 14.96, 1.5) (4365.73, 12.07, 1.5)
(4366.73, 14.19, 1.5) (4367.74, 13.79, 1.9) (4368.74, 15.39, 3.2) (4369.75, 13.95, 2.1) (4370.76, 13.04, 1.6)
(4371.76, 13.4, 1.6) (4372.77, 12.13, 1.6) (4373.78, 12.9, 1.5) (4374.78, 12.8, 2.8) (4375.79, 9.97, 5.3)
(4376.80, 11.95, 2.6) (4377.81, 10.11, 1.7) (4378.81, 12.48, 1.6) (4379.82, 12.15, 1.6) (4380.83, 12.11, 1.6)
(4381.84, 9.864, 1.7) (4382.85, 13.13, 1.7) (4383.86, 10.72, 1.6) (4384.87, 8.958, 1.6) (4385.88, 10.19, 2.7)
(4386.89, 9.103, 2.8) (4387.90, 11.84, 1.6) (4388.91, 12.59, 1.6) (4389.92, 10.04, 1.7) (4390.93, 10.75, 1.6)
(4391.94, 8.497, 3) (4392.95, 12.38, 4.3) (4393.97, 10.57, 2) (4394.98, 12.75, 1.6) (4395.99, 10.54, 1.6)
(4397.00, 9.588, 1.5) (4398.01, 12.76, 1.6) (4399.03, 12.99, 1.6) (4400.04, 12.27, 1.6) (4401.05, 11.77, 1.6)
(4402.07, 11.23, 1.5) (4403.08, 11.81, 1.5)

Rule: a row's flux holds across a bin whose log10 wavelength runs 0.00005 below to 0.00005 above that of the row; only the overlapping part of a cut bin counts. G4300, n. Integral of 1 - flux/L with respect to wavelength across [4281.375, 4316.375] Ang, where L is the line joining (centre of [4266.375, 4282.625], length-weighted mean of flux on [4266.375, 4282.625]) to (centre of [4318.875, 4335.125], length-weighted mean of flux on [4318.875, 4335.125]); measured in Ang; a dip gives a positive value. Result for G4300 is 4.47 Ang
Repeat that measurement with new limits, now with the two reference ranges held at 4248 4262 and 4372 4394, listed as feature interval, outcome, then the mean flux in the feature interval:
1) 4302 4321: 2.0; 9.78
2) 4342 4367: -1.9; 12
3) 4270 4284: -1.1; 11.7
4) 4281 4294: -0.7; 11.5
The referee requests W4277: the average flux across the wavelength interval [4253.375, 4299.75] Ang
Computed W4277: 11.3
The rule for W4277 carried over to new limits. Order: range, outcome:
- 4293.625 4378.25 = 11.3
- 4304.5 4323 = 10.3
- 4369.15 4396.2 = 11.5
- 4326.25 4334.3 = 11.8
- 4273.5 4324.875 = 10.6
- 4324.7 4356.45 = 11.3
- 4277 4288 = 11.9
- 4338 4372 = 12.1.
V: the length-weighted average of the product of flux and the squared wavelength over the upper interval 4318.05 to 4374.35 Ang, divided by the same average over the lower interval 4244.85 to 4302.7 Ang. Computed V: 1.11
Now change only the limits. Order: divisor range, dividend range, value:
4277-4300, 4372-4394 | 1.04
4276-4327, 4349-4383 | 1.19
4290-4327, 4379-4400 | 1.12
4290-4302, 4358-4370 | 1.41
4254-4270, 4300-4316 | 0.83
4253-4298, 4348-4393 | 1.10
